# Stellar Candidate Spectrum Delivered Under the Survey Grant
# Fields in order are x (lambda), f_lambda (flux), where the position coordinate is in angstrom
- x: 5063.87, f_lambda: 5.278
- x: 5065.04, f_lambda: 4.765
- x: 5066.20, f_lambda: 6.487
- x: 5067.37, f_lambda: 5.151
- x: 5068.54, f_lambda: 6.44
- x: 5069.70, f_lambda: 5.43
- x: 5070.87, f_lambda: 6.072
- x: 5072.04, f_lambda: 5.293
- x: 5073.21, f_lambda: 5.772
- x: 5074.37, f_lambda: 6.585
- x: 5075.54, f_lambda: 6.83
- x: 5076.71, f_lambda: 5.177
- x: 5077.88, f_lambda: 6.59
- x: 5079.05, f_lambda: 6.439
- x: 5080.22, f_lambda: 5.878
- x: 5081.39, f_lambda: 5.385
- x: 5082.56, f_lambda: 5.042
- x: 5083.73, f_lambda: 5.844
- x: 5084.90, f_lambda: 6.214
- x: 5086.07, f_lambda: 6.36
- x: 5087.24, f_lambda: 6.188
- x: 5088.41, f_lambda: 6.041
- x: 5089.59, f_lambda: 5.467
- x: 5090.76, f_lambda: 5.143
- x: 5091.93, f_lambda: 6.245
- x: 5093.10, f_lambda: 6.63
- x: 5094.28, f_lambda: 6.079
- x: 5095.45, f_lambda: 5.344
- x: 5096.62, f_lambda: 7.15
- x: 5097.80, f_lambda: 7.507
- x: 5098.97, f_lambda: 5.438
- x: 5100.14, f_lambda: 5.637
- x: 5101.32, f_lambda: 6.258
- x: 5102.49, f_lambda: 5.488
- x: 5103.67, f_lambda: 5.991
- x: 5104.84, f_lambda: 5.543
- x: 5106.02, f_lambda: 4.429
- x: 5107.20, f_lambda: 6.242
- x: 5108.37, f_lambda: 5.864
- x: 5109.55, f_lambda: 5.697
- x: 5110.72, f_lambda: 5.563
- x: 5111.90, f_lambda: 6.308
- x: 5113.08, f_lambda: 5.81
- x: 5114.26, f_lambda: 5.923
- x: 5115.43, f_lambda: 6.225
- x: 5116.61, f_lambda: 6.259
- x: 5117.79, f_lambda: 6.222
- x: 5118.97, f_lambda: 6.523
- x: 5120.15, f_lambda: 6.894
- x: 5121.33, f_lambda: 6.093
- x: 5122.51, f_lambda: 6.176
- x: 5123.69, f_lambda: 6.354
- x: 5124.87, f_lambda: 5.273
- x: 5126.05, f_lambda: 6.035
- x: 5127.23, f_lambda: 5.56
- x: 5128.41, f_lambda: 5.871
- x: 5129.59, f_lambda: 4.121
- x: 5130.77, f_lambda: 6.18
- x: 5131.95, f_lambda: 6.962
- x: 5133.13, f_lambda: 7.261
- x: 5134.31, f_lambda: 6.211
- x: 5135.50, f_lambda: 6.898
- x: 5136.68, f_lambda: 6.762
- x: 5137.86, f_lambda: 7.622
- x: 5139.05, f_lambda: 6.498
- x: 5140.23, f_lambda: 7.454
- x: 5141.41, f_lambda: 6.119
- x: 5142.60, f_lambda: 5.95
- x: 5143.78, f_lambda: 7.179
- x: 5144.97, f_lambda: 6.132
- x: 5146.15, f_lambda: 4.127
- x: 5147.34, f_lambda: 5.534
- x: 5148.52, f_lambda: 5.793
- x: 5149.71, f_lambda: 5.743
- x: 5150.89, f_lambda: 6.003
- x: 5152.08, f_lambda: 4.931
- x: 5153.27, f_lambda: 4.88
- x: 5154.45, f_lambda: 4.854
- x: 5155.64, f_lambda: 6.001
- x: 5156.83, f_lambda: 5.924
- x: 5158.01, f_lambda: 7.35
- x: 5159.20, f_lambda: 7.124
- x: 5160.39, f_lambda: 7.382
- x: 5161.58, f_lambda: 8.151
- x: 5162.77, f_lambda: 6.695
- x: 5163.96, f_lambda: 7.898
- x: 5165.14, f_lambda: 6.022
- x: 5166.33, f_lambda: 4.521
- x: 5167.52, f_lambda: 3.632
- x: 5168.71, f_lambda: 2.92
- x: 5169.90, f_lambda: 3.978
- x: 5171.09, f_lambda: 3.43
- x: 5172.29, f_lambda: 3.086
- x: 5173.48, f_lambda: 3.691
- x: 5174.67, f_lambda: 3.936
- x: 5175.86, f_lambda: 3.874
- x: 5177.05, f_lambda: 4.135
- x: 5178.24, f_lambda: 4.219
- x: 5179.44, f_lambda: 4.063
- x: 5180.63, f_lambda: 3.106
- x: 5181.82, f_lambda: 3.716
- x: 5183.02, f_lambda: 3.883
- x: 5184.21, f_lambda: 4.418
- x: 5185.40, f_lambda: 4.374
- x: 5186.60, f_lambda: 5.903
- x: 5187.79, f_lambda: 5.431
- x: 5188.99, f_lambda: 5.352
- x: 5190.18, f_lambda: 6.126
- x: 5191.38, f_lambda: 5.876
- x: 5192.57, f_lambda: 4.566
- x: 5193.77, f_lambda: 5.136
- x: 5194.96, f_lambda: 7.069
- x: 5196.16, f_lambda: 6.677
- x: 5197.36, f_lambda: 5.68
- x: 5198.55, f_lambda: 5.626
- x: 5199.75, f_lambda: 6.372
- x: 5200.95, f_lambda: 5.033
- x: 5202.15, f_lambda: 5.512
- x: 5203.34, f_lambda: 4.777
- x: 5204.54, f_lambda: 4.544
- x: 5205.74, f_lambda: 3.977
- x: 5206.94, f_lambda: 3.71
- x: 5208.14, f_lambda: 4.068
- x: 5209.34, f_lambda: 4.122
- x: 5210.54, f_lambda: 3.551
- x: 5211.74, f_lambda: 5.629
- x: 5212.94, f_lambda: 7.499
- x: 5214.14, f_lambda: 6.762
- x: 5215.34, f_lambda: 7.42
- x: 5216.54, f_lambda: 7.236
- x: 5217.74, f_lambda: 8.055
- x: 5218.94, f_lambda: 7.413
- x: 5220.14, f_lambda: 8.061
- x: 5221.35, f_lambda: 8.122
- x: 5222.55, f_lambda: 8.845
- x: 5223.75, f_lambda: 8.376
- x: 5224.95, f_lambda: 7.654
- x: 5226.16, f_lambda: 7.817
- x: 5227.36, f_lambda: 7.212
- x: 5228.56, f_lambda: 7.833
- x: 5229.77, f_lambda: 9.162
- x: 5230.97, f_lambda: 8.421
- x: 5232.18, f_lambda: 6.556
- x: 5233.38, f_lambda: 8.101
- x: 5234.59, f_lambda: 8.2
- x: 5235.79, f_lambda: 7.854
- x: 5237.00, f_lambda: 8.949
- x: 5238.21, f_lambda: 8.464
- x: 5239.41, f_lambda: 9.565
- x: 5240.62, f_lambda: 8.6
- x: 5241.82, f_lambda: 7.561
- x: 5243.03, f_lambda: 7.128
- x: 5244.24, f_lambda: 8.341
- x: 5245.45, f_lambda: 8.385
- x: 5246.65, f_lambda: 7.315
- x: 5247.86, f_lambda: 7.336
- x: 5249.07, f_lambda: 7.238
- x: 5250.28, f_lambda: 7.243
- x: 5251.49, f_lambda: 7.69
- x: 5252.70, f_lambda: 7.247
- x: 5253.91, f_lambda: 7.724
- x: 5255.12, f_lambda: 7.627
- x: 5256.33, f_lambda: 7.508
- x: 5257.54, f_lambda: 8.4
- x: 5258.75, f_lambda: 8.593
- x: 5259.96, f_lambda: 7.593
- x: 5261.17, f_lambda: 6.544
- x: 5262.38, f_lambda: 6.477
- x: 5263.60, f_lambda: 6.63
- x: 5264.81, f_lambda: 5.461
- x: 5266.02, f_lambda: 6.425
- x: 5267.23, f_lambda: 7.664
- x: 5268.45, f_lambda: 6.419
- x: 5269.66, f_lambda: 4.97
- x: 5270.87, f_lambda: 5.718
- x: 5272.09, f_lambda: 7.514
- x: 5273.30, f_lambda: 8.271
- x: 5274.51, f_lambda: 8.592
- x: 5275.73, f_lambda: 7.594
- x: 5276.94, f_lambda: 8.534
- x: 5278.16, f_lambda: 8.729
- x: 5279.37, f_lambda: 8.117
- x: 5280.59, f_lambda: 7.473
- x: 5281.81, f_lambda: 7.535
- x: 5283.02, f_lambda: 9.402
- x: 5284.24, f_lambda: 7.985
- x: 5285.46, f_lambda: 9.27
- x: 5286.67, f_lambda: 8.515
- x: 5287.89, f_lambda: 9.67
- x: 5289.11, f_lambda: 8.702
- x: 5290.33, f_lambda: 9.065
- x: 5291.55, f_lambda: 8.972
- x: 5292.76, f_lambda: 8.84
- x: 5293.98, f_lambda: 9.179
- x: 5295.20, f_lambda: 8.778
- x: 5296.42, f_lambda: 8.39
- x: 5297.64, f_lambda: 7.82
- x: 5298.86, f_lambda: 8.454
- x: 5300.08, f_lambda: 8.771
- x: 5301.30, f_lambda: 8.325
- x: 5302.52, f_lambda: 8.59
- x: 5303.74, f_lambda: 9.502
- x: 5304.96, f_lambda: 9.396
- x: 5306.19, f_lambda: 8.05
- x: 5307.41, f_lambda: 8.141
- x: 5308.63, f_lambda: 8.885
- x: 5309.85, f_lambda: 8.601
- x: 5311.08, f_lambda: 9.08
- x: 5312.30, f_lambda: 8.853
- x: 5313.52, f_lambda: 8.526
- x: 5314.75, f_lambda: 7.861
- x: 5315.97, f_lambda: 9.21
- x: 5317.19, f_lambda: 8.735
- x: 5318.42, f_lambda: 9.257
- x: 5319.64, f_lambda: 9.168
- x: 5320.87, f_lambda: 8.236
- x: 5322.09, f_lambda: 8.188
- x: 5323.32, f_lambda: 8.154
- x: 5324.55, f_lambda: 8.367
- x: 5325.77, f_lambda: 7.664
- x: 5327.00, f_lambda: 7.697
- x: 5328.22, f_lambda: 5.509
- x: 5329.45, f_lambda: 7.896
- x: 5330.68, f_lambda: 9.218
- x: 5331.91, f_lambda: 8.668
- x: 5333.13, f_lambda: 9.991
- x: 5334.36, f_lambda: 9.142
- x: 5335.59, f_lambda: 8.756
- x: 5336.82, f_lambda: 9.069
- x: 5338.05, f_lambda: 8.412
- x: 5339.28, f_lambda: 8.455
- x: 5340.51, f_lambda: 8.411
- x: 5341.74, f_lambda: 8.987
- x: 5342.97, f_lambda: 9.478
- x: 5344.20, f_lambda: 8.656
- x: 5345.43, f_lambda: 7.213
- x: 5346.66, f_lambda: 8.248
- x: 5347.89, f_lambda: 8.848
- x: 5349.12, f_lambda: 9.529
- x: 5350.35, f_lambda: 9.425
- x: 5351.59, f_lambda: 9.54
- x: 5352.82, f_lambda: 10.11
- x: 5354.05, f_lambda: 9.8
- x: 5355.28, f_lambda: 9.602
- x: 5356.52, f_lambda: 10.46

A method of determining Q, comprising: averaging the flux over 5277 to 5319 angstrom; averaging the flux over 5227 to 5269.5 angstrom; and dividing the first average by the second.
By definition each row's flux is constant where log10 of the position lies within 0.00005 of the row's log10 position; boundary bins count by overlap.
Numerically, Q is 1.14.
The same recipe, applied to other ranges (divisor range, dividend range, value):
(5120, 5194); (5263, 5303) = 1.46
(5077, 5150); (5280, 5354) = 1.43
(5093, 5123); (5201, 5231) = 1.09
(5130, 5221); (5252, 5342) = 1.47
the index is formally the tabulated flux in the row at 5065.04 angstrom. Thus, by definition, 4.765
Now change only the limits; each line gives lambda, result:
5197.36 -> 5.68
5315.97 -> 9.21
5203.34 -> 4.777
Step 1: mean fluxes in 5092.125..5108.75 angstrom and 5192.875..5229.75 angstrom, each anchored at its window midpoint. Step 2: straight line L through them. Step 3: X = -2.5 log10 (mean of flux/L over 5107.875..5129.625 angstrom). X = 0.01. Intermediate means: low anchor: 5.98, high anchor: 6.36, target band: 5.98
